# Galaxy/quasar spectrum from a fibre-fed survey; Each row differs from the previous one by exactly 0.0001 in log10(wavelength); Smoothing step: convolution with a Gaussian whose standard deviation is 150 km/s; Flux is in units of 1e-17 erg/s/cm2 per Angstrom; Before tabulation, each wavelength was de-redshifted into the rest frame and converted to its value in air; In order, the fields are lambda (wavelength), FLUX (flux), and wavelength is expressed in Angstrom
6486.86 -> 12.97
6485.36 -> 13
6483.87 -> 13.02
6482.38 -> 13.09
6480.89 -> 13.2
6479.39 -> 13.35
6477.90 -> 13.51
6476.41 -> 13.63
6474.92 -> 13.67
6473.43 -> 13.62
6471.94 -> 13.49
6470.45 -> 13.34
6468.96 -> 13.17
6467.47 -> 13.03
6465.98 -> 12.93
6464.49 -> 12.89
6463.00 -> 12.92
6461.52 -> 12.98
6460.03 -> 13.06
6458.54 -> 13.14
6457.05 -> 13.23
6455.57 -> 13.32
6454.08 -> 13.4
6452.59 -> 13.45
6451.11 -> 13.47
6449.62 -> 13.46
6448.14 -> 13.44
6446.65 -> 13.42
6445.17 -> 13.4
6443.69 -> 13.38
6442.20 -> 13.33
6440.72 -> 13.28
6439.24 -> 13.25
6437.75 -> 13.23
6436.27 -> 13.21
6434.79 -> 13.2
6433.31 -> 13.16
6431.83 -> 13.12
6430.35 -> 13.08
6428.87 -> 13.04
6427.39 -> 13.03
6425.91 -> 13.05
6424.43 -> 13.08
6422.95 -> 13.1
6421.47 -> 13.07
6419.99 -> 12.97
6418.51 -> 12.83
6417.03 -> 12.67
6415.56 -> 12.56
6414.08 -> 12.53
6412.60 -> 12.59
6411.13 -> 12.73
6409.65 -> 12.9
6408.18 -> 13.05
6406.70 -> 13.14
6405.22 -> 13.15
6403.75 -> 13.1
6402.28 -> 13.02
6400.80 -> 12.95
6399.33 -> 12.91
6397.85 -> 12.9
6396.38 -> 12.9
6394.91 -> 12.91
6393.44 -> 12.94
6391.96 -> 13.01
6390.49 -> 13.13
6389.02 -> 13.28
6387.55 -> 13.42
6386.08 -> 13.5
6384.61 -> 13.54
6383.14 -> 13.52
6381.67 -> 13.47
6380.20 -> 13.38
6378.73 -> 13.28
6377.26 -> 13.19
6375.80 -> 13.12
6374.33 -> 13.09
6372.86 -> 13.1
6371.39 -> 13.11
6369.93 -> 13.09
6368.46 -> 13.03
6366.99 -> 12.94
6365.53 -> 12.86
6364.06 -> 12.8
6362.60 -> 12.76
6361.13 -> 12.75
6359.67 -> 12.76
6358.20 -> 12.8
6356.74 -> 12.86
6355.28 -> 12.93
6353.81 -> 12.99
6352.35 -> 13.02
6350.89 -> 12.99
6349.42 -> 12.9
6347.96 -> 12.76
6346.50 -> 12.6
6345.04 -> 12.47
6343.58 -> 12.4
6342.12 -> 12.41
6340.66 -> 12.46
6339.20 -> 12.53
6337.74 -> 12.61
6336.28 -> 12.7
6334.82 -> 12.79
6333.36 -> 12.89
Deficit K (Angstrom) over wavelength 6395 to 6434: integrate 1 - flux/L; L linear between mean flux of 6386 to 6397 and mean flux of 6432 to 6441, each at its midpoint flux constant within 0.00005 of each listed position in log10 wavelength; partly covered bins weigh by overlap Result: 0.7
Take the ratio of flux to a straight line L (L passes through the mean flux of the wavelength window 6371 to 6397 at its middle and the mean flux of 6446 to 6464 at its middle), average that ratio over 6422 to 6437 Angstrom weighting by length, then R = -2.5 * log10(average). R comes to 0.01 mag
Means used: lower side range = 13.2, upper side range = 13.3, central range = 13.1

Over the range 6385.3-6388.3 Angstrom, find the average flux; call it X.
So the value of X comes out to 13.5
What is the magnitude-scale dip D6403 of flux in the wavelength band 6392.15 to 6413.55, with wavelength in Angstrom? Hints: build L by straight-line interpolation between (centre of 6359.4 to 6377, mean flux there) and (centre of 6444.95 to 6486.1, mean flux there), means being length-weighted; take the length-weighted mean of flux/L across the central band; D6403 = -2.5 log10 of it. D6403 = 0.01 mag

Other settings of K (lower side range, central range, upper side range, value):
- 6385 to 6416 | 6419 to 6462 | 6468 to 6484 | -0.1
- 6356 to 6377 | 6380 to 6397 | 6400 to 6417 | -0.4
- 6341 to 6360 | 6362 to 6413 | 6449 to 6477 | -0.6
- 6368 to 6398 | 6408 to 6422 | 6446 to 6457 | 0.5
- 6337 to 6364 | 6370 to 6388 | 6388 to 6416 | -0.6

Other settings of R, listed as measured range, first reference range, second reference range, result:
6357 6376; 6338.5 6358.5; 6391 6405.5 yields -0.01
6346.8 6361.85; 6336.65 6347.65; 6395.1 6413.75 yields -0.02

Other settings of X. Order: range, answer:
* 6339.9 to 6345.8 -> 12.4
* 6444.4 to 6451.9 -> 13.5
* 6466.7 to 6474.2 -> 13.3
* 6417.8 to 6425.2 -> 13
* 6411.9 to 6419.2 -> 12.6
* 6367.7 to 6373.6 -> 13.1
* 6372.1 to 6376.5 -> 13.1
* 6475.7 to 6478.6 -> 13.6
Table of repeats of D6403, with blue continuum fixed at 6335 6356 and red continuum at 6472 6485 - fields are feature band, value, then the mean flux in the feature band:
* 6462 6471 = 0.023 mag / 13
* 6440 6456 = -0.014 mag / 13.4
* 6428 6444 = -0.003 mag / 13.2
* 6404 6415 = 0.013 mag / 12.9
